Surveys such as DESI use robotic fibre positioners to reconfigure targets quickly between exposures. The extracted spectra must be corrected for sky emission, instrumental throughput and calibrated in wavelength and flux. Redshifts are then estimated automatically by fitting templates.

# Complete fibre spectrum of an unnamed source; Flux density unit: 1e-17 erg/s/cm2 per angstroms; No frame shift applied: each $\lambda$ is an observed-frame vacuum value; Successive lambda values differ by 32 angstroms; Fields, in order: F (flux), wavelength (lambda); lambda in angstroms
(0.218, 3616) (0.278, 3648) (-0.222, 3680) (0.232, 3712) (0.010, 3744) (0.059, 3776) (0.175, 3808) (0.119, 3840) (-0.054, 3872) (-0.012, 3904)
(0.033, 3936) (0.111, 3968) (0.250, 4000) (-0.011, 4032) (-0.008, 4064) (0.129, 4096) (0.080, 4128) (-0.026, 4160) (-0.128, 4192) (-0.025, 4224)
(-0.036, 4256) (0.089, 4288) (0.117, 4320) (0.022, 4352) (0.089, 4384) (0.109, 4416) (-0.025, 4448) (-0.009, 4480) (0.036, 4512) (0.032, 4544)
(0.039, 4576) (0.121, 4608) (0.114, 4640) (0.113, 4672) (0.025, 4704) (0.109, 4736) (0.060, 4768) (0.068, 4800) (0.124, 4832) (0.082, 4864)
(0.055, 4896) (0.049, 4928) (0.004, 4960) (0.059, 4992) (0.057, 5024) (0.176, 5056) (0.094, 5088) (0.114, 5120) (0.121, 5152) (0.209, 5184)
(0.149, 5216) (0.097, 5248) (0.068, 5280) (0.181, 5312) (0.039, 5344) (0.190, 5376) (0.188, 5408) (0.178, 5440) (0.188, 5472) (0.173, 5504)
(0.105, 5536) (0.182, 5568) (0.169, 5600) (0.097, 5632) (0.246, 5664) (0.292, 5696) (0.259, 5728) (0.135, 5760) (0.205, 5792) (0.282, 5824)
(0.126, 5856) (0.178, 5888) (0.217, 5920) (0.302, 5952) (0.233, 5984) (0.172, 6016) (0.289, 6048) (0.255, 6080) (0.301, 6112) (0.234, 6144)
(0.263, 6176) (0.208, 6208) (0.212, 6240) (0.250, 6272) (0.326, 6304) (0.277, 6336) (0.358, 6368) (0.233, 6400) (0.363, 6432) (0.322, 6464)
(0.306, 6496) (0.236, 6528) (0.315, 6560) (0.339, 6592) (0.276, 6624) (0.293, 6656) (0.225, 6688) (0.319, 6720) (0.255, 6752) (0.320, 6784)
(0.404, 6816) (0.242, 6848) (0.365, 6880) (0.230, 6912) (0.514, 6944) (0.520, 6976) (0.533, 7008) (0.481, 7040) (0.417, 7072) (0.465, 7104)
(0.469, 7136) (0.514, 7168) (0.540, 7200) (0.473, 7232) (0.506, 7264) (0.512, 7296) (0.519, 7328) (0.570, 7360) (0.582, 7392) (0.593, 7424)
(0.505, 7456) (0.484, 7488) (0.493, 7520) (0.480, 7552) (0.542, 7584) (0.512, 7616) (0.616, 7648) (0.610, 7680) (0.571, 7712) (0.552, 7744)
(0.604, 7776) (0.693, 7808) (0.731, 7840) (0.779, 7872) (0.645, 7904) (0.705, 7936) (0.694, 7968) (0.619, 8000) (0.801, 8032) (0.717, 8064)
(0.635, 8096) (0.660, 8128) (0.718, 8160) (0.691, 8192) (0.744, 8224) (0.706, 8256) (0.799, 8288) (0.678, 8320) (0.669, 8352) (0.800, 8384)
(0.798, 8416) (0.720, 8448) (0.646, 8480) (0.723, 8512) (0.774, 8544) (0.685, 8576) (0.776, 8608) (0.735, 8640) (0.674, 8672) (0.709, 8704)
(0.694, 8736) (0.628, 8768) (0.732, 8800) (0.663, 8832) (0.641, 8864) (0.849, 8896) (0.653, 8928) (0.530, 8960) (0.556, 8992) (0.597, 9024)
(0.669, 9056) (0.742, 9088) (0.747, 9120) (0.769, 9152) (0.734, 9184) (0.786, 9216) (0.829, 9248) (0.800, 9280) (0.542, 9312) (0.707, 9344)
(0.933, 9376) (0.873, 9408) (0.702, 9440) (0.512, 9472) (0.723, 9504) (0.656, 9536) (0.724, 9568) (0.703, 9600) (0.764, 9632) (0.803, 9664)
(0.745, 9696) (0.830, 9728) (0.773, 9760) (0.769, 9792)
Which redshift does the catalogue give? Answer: 0.74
